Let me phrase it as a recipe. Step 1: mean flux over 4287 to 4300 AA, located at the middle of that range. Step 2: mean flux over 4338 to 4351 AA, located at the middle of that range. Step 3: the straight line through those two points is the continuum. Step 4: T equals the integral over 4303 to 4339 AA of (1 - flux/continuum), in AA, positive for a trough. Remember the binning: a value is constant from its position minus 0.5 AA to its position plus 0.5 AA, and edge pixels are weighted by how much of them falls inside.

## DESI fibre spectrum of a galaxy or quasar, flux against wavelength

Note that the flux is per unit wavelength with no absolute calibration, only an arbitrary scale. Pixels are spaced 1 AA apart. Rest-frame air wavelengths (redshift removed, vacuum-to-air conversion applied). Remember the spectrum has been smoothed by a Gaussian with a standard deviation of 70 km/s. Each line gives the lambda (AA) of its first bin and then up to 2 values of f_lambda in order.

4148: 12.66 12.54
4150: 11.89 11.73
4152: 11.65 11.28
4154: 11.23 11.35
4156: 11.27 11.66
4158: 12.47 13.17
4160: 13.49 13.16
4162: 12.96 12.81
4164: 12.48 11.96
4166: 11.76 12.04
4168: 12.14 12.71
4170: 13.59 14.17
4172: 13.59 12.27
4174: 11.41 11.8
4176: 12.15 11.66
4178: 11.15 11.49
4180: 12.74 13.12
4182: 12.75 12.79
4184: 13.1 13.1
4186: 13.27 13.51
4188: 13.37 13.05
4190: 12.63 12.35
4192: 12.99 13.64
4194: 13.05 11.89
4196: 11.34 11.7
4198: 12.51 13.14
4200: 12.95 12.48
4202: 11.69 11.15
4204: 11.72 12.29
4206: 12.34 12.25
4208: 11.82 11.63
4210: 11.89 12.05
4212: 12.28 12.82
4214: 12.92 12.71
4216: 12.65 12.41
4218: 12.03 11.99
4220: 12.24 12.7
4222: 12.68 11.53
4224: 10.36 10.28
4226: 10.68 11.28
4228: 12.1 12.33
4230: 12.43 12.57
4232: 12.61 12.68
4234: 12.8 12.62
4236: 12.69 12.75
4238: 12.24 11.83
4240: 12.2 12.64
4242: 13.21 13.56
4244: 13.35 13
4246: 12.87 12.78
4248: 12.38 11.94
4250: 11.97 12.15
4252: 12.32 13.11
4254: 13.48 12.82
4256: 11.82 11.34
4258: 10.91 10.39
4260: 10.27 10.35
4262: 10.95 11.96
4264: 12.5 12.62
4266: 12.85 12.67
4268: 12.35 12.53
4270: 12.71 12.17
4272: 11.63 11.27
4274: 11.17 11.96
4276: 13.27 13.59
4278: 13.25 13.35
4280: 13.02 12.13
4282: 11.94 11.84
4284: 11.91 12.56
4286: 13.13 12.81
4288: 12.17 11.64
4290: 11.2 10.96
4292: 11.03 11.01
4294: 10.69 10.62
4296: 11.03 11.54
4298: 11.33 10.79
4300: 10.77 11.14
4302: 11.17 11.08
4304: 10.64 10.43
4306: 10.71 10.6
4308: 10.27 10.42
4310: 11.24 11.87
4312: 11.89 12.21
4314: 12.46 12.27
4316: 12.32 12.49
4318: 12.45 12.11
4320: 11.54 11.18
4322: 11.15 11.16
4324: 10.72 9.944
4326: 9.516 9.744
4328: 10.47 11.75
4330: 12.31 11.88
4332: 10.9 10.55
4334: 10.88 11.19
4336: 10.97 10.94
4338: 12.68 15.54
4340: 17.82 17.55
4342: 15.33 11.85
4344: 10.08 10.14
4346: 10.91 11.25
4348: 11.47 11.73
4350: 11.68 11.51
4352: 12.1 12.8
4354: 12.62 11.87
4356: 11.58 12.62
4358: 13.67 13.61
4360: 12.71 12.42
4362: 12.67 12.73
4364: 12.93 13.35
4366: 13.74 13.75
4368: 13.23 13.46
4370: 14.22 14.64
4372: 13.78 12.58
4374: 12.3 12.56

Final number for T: 2.4 AA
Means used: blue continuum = 11.2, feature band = 11.3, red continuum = 12.9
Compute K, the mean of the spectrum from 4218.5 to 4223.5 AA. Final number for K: 12.2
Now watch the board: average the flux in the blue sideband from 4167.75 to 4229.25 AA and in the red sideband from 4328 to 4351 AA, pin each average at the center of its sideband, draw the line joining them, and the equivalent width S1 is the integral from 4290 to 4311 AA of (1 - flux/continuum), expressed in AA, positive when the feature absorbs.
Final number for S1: 2.3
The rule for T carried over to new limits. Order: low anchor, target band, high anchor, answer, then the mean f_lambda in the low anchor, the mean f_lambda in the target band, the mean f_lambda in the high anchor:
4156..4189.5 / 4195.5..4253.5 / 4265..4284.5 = 1.1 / 12.6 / 12.3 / 12.4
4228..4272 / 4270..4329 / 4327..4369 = 3.9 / 12.3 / 11.5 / 12.4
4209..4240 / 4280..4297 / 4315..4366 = 0.6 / 12.2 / 11.7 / 12.1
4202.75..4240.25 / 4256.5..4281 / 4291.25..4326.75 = -0.9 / 12.1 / 12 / 11.2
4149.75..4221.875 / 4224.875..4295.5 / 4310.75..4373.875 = 1.0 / 12.4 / 12.2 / 12.3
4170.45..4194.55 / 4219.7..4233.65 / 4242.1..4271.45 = 0.6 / 12.7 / 11.9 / 12.2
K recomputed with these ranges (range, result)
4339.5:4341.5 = 17.7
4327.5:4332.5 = 11.5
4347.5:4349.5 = 11.6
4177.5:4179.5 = 11.3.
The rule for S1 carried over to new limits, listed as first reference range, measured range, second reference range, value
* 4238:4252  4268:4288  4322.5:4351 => -0.2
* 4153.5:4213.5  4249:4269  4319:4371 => 0.6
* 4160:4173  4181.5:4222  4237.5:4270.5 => 0.3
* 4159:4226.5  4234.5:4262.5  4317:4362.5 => 0.1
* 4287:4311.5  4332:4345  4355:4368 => -0.5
